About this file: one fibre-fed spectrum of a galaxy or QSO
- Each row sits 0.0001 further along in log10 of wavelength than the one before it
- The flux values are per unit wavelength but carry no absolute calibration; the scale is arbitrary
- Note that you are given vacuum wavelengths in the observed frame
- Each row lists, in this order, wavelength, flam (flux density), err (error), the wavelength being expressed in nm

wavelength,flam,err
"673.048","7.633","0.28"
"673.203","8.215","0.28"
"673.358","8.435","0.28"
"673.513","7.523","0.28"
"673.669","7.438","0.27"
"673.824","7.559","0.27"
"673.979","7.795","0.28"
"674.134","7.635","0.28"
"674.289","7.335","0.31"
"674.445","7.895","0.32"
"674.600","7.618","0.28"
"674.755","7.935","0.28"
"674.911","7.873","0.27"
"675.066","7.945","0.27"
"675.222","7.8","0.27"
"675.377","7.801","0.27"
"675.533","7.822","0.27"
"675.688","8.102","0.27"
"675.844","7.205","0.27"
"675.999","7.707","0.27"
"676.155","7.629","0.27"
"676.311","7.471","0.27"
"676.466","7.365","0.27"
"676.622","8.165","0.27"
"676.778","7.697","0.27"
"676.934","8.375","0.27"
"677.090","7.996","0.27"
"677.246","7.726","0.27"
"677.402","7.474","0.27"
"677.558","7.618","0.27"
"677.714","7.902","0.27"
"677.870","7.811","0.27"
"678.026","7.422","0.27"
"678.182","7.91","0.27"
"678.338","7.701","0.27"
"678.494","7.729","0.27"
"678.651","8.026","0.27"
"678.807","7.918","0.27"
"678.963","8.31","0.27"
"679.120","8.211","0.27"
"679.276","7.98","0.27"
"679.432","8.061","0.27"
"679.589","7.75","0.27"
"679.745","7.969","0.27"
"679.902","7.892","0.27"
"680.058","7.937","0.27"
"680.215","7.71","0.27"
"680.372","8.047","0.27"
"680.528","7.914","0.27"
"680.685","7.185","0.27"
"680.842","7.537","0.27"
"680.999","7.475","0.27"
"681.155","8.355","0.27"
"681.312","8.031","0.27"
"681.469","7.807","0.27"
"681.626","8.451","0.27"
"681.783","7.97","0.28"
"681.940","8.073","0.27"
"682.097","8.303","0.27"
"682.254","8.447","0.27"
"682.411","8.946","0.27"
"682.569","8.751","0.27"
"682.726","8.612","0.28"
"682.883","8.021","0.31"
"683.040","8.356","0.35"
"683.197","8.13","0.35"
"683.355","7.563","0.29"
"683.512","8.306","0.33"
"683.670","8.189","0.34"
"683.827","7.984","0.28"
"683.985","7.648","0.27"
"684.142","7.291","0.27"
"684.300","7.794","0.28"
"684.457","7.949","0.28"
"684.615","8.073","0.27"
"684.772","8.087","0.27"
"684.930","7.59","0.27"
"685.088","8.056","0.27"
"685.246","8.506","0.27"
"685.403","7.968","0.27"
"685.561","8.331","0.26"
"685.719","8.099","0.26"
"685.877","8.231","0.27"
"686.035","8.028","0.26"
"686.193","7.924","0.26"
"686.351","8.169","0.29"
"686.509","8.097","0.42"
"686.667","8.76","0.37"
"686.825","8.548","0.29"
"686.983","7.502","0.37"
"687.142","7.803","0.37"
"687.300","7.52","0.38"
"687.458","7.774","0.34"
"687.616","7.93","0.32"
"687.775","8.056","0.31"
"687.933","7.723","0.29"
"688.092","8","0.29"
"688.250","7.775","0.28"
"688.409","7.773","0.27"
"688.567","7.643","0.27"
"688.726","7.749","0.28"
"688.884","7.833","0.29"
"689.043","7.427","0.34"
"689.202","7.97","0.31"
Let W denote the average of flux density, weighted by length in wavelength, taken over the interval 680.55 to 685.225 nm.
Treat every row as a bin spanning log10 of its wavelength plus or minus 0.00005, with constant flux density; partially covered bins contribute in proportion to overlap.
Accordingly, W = 8.04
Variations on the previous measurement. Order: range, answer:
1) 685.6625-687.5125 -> 8.04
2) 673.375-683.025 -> 7.89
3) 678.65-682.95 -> 8.06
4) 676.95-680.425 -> 7.88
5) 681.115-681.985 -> 8.1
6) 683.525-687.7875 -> 8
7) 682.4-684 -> 8.22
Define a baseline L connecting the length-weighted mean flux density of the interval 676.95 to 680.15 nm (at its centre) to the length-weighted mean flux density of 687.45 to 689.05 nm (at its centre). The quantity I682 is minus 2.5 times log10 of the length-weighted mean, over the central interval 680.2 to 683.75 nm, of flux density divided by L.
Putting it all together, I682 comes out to -0.034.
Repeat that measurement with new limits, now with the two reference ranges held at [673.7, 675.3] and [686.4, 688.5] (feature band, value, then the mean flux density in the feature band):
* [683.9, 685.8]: -0.01 mag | 7.95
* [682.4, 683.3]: -0.07 mag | 8.4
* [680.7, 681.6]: 0.00 mag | 7.83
